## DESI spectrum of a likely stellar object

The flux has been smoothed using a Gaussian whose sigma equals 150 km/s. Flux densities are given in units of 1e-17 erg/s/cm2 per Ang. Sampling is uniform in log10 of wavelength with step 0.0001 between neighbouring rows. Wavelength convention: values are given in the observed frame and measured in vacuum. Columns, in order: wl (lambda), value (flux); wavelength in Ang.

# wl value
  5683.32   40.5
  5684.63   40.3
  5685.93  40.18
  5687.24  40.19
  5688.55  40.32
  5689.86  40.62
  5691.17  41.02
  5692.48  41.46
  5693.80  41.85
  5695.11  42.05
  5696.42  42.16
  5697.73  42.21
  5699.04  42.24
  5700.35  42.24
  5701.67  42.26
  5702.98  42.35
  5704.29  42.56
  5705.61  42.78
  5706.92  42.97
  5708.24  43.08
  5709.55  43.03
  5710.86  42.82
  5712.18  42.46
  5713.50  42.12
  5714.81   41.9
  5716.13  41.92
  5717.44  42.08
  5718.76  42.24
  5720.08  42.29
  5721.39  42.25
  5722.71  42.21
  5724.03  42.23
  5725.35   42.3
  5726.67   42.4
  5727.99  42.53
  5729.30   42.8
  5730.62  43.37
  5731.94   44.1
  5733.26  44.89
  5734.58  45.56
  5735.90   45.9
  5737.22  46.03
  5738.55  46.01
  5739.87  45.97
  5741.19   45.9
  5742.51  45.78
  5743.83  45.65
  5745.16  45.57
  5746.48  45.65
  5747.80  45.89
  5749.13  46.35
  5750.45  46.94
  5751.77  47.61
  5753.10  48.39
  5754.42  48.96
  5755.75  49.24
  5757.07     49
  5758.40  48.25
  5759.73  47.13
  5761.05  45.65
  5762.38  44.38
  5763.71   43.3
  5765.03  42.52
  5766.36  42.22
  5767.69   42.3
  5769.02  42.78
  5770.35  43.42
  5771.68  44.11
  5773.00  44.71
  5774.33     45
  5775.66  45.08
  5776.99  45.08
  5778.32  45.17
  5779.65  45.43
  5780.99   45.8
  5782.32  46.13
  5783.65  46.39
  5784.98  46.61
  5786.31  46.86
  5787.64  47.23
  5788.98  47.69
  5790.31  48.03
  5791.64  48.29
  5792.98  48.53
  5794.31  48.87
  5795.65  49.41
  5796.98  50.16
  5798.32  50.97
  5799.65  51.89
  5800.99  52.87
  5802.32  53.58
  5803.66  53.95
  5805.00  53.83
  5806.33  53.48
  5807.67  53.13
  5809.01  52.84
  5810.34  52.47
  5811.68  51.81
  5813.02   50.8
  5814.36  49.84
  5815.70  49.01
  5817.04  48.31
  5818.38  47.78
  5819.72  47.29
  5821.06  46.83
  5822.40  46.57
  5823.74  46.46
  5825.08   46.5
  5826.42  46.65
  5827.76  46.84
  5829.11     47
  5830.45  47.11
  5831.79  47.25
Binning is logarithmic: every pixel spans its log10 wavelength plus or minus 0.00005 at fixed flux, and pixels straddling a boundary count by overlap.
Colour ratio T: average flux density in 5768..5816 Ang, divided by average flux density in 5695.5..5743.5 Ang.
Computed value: 1.1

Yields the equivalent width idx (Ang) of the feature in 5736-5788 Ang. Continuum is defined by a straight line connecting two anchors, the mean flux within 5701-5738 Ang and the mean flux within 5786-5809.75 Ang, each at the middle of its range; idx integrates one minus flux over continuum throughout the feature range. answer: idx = 1.5 Ang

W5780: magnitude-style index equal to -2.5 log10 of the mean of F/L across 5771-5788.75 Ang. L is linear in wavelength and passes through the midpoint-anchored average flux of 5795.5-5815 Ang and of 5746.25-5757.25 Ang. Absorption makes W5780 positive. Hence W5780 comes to 0.10 mag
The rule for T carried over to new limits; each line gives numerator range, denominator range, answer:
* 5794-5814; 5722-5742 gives 1.18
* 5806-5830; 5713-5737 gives 1.14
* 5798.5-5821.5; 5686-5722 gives 1.22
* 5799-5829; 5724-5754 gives 1.11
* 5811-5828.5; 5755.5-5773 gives 1.07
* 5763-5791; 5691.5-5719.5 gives 1.07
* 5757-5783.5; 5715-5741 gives 1.03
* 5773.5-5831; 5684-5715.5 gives 1.16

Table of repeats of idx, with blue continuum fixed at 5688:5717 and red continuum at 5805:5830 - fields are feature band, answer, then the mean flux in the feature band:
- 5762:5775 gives 0.8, 43.5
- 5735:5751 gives -0.5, 45.9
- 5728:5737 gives -0.1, 44.4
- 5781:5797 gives -0.1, 47.7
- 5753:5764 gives -0.4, 47.2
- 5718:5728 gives 0.3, 42.3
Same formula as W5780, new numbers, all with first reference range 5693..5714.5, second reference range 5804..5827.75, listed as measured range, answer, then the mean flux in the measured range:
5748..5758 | -0.06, 48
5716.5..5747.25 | 0.00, 44.1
